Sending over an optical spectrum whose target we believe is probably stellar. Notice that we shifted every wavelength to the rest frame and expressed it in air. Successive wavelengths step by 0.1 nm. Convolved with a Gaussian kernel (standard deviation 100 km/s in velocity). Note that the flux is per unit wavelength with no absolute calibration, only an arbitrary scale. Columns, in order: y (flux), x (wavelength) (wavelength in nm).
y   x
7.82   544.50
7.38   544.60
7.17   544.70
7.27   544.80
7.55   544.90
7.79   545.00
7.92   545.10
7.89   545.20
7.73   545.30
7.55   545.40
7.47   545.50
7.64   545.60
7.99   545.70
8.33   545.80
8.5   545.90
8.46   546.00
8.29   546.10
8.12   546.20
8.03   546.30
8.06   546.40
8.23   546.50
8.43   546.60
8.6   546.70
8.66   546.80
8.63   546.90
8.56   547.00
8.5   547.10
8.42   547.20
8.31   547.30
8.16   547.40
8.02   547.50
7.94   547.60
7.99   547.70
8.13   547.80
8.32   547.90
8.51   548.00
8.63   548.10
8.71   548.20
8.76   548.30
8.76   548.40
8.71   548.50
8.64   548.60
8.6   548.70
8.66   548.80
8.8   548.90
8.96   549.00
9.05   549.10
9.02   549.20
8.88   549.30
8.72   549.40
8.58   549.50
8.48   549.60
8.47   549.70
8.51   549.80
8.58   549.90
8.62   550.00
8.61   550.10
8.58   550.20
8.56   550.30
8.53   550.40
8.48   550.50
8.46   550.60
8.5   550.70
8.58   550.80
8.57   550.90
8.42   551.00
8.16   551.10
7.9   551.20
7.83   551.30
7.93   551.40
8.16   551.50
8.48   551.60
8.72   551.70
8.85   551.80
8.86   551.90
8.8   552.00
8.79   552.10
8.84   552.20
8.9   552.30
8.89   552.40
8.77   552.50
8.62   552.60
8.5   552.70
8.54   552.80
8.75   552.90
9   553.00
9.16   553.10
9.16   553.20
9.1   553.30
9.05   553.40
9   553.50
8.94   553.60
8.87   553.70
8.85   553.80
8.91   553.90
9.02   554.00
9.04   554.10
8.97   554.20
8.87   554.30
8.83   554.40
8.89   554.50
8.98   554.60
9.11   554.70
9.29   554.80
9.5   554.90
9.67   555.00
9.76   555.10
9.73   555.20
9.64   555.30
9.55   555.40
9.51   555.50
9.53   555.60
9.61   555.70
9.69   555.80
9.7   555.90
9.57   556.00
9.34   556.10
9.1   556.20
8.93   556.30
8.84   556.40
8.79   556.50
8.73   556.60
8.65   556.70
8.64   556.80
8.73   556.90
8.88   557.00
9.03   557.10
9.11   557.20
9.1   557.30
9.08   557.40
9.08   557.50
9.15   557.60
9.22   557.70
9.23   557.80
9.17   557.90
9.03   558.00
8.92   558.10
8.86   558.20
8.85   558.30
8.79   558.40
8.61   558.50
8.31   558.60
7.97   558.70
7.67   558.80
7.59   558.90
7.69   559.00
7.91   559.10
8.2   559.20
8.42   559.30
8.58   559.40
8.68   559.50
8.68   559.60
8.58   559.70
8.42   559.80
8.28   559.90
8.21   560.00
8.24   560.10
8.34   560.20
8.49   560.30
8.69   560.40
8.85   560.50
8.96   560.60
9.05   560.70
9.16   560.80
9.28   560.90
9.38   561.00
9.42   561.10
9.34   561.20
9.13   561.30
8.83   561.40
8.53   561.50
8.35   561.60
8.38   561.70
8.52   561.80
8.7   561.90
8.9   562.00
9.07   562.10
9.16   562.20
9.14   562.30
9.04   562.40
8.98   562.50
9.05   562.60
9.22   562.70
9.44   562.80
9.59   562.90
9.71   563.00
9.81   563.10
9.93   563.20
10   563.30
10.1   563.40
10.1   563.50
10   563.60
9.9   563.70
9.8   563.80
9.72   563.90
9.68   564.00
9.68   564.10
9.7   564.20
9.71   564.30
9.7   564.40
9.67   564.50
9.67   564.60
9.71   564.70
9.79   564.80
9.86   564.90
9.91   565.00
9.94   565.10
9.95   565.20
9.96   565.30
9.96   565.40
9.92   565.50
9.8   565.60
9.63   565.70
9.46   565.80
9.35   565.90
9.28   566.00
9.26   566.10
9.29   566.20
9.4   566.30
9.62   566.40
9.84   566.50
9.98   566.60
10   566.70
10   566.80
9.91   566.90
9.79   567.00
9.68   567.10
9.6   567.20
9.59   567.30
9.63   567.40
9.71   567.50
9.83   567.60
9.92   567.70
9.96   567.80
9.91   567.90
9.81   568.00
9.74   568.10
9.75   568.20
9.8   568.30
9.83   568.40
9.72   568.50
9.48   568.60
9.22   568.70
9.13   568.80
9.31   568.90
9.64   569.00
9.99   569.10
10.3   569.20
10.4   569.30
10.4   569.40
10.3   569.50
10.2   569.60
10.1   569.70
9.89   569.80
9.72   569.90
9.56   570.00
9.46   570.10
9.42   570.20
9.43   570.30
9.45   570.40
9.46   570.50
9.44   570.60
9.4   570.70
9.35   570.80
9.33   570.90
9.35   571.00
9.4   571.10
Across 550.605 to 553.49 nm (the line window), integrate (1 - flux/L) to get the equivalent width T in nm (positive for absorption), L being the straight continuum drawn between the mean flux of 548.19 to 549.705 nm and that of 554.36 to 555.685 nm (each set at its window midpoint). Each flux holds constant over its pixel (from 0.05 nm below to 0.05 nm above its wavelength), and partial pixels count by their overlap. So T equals 0.140 nm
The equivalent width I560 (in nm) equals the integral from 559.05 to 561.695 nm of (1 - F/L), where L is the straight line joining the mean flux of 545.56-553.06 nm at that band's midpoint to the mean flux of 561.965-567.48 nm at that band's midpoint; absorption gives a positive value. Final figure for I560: 0.18 nm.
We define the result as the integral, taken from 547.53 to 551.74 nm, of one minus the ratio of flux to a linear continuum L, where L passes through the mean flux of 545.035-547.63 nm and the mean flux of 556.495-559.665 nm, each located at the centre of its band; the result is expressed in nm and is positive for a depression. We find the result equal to -0.10 nm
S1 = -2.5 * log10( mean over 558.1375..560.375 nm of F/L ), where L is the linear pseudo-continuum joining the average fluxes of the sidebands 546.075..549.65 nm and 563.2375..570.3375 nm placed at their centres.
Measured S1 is 0.114 mag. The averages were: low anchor 8.5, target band 8.34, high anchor 9.77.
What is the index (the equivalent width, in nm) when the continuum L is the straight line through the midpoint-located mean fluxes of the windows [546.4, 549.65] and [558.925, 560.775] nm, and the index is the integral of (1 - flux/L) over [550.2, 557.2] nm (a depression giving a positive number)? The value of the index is -0.34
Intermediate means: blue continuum 8.54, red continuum 8.46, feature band 8.91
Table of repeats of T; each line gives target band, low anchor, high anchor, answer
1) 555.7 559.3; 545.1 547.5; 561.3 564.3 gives 0.06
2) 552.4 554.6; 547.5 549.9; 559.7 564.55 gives -0.02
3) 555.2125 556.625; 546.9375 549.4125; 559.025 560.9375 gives -0.13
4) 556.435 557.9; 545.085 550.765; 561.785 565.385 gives 0.02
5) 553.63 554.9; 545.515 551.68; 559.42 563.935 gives -0.04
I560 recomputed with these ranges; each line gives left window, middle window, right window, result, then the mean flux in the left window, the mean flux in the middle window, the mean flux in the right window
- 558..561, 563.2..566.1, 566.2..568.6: -0.140 nm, 8.52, 9.78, 9.77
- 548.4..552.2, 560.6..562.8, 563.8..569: 0.089 nm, 8.57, 8.99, 9.7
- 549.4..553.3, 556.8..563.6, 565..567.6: 0.271 nm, 8.59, 8.89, 9.71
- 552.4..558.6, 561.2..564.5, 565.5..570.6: 0.029 nm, 9.07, 9.37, 9.72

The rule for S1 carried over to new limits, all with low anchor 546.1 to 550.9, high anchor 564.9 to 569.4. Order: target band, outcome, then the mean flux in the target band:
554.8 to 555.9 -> -0.08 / 9.61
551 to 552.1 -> 0.04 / 8.39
